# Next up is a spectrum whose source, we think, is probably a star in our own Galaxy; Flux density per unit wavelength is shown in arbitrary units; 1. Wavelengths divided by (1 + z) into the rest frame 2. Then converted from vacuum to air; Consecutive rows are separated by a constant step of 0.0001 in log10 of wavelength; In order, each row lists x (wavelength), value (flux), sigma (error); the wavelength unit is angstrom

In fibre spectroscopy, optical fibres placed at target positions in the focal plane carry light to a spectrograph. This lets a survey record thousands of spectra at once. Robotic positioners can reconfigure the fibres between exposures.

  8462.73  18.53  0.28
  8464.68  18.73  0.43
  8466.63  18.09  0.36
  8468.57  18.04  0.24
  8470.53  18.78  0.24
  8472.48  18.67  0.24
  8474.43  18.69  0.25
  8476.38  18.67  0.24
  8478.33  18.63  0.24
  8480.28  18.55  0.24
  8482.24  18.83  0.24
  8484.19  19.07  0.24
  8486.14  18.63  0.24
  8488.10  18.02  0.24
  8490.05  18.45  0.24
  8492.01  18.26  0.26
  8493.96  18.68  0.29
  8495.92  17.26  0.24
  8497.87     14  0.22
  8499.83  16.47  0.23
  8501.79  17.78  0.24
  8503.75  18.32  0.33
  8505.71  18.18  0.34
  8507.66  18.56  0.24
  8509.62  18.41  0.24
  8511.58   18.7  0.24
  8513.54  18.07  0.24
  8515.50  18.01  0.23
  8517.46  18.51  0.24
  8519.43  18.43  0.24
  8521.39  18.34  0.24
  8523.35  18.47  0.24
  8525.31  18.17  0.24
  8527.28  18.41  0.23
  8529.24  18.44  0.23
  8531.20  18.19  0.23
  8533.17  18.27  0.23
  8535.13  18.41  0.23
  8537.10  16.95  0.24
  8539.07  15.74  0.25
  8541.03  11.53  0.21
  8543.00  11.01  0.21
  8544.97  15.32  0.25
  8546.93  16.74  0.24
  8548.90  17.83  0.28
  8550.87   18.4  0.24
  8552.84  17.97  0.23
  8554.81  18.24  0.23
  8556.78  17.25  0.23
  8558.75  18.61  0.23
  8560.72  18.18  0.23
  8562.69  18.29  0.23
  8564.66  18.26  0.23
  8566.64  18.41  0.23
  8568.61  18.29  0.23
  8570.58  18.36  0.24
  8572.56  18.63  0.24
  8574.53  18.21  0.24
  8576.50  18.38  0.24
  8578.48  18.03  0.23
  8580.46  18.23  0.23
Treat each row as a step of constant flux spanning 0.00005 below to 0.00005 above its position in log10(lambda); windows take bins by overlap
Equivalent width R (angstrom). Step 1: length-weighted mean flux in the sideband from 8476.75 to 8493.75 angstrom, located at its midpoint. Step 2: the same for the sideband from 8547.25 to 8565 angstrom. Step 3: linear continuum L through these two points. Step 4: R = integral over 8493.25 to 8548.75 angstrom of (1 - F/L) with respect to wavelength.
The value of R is 3.2 angstrom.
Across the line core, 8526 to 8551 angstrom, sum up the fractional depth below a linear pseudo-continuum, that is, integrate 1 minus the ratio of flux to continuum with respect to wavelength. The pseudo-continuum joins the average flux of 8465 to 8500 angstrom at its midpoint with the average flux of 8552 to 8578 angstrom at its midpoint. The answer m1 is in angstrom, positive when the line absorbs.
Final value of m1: 2.33 angstrom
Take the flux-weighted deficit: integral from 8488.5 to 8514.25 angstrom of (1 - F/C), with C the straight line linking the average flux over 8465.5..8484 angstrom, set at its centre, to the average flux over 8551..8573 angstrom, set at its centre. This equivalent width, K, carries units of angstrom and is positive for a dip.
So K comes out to 1.0 angstrom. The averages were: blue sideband 18.6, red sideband 18.2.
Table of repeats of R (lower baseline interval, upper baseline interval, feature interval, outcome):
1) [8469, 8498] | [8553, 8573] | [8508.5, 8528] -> -0.1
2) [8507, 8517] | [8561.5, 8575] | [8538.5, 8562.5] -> 2.5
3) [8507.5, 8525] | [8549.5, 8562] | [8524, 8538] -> 0.1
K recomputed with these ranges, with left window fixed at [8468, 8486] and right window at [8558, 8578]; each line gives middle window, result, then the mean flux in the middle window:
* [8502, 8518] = 0.2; 18.3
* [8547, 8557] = 0.3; 17.9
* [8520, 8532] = 0.1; 18.4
